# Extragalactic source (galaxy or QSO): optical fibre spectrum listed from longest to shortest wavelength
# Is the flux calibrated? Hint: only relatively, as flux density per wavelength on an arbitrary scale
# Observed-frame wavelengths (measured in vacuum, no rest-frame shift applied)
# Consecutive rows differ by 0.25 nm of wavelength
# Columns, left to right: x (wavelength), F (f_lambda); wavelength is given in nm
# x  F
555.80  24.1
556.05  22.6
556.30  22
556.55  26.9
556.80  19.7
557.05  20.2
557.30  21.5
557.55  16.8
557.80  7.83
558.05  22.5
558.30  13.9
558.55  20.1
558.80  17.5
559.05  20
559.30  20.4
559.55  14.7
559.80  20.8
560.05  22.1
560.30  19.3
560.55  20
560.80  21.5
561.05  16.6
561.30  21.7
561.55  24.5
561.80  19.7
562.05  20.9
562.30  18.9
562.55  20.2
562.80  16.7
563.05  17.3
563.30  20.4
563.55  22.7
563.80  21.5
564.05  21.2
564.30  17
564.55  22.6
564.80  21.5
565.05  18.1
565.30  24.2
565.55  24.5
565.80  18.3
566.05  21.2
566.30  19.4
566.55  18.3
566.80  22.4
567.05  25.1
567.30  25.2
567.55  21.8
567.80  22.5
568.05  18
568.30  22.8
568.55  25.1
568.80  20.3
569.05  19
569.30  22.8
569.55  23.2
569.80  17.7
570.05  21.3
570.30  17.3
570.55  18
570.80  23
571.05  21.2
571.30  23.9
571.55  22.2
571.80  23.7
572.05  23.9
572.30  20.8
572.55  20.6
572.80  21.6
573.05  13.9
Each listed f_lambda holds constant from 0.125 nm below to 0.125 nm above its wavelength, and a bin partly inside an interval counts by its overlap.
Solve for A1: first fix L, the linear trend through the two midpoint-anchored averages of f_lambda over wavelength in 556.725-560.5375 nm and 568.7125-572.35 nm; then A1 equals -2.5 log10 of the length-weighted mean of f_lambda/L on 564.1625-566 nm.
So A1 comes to -0.05 mag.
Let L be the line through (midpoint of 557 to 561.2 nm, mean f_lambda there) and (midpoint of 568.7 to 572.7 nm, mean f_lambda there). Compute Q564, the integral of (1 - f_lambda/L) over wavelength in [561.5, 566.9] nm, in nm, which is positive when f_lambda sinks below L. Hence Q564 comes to -0.20 nm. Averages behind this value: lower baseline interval 18.6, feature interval 20.5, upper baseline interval 21.2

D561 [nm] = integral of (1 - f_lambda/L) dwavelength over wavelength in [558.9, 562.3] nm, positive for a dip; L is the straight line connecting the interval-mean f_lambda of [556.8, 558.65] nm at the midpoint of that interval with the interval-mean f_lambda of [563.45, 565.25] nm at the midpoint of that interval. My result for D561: -0.19 nm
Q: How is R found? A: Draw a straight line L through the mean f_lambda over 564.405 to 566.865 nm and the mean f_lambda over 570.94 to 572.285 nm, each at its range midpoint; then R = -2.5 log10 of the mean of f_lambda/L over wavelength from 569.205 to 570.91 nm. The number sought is 0.10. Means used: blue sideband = 21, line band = 20.4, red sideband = 22.8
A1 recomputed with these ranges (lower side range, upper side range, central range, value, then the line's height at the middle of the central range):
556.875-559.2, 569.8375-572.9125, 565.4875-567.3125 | -0.07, 20.1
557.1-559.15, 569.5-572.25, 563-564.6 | -0.06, 19.3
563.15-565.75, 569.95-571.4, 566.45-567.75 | -0.08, 21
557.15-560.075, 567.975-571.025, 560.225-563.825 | -0.07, 18.9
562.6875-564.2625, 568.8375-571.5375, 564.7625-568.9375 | -0.07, 20.3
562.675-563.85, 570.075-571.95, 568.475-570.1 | -0.01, 21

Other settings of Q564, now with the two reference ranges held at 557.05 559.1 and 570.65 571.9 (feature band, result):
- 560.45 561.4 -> -0.06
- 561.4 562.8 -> -0.10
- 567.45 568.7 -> -0.03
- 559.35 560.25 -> -0.05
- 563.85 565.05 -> -0.02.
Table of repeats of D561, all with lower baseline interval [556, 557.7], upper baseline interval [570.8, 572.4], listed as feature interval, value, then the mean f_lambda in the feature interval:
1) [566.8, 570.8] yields 0.17 nm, 21.4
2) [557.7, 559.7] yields 0.38 nm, 17.3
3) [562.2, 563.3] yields 0.16 nm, 18.5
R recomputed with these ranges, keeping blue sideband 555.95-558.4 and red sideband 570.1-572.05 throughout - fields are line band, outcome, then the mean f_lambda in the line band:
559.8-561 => -0.03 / 20.5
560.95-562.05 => -0.04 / 20.7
